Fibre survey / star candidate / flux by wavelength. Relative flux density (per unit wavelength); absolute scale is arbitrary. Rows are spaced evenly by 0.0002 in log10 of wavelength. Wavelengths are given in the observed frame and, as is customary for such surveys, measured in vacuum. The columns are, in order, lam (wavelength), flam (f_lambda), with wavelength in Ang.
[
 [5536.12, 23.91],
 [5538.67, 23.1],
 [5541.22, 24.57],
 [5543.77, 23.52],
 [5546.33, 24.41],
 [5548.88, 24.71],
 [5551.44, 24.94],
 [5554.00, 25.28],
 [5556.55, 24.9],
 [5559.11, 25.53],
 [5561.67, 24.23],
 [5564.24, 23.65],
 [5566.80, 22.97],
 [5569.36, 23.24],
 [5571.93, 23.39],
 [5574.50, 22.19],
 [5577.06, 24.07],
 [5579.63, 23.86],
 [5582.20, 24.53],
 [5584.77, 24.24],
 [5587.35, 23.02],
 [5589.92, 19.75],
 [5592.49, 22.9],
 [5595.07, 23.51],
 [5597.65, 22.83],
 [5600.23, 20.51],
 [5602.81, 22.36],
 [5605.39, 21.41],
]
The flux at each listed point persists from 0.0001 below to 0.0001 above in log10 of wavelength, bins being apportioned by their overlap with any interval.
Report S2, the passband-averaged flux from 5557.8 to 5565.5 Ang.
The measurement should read 24.4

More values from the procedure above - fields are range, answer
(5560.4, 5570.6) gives 23.5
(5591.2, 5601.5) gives 22.4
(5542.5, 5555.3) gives 24.6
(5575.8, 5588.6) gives 23.9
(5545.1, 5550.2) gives 24.6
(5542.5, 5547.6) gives 23.9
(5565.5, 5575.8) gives 23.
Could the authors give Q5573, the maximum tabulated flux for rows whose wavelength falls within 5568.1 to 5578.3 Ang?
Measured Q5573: 24.07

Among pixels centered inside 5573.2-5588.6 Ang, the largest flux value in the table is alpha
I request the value 24.53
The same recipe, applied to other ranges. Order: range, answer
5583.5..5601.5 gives 24.24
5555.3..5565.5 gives 25.53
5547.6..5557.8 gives 25.28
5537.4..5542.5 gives 24.57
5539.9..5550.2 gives 24.71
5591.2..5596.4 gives 23.51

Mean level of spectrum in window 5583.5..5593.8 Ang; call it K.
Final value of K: 22.5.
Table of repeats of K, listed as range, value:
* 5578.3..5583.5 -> 24.2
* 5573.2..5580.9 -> 23.4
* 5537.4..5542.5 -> 23.9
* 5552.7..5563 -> 25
